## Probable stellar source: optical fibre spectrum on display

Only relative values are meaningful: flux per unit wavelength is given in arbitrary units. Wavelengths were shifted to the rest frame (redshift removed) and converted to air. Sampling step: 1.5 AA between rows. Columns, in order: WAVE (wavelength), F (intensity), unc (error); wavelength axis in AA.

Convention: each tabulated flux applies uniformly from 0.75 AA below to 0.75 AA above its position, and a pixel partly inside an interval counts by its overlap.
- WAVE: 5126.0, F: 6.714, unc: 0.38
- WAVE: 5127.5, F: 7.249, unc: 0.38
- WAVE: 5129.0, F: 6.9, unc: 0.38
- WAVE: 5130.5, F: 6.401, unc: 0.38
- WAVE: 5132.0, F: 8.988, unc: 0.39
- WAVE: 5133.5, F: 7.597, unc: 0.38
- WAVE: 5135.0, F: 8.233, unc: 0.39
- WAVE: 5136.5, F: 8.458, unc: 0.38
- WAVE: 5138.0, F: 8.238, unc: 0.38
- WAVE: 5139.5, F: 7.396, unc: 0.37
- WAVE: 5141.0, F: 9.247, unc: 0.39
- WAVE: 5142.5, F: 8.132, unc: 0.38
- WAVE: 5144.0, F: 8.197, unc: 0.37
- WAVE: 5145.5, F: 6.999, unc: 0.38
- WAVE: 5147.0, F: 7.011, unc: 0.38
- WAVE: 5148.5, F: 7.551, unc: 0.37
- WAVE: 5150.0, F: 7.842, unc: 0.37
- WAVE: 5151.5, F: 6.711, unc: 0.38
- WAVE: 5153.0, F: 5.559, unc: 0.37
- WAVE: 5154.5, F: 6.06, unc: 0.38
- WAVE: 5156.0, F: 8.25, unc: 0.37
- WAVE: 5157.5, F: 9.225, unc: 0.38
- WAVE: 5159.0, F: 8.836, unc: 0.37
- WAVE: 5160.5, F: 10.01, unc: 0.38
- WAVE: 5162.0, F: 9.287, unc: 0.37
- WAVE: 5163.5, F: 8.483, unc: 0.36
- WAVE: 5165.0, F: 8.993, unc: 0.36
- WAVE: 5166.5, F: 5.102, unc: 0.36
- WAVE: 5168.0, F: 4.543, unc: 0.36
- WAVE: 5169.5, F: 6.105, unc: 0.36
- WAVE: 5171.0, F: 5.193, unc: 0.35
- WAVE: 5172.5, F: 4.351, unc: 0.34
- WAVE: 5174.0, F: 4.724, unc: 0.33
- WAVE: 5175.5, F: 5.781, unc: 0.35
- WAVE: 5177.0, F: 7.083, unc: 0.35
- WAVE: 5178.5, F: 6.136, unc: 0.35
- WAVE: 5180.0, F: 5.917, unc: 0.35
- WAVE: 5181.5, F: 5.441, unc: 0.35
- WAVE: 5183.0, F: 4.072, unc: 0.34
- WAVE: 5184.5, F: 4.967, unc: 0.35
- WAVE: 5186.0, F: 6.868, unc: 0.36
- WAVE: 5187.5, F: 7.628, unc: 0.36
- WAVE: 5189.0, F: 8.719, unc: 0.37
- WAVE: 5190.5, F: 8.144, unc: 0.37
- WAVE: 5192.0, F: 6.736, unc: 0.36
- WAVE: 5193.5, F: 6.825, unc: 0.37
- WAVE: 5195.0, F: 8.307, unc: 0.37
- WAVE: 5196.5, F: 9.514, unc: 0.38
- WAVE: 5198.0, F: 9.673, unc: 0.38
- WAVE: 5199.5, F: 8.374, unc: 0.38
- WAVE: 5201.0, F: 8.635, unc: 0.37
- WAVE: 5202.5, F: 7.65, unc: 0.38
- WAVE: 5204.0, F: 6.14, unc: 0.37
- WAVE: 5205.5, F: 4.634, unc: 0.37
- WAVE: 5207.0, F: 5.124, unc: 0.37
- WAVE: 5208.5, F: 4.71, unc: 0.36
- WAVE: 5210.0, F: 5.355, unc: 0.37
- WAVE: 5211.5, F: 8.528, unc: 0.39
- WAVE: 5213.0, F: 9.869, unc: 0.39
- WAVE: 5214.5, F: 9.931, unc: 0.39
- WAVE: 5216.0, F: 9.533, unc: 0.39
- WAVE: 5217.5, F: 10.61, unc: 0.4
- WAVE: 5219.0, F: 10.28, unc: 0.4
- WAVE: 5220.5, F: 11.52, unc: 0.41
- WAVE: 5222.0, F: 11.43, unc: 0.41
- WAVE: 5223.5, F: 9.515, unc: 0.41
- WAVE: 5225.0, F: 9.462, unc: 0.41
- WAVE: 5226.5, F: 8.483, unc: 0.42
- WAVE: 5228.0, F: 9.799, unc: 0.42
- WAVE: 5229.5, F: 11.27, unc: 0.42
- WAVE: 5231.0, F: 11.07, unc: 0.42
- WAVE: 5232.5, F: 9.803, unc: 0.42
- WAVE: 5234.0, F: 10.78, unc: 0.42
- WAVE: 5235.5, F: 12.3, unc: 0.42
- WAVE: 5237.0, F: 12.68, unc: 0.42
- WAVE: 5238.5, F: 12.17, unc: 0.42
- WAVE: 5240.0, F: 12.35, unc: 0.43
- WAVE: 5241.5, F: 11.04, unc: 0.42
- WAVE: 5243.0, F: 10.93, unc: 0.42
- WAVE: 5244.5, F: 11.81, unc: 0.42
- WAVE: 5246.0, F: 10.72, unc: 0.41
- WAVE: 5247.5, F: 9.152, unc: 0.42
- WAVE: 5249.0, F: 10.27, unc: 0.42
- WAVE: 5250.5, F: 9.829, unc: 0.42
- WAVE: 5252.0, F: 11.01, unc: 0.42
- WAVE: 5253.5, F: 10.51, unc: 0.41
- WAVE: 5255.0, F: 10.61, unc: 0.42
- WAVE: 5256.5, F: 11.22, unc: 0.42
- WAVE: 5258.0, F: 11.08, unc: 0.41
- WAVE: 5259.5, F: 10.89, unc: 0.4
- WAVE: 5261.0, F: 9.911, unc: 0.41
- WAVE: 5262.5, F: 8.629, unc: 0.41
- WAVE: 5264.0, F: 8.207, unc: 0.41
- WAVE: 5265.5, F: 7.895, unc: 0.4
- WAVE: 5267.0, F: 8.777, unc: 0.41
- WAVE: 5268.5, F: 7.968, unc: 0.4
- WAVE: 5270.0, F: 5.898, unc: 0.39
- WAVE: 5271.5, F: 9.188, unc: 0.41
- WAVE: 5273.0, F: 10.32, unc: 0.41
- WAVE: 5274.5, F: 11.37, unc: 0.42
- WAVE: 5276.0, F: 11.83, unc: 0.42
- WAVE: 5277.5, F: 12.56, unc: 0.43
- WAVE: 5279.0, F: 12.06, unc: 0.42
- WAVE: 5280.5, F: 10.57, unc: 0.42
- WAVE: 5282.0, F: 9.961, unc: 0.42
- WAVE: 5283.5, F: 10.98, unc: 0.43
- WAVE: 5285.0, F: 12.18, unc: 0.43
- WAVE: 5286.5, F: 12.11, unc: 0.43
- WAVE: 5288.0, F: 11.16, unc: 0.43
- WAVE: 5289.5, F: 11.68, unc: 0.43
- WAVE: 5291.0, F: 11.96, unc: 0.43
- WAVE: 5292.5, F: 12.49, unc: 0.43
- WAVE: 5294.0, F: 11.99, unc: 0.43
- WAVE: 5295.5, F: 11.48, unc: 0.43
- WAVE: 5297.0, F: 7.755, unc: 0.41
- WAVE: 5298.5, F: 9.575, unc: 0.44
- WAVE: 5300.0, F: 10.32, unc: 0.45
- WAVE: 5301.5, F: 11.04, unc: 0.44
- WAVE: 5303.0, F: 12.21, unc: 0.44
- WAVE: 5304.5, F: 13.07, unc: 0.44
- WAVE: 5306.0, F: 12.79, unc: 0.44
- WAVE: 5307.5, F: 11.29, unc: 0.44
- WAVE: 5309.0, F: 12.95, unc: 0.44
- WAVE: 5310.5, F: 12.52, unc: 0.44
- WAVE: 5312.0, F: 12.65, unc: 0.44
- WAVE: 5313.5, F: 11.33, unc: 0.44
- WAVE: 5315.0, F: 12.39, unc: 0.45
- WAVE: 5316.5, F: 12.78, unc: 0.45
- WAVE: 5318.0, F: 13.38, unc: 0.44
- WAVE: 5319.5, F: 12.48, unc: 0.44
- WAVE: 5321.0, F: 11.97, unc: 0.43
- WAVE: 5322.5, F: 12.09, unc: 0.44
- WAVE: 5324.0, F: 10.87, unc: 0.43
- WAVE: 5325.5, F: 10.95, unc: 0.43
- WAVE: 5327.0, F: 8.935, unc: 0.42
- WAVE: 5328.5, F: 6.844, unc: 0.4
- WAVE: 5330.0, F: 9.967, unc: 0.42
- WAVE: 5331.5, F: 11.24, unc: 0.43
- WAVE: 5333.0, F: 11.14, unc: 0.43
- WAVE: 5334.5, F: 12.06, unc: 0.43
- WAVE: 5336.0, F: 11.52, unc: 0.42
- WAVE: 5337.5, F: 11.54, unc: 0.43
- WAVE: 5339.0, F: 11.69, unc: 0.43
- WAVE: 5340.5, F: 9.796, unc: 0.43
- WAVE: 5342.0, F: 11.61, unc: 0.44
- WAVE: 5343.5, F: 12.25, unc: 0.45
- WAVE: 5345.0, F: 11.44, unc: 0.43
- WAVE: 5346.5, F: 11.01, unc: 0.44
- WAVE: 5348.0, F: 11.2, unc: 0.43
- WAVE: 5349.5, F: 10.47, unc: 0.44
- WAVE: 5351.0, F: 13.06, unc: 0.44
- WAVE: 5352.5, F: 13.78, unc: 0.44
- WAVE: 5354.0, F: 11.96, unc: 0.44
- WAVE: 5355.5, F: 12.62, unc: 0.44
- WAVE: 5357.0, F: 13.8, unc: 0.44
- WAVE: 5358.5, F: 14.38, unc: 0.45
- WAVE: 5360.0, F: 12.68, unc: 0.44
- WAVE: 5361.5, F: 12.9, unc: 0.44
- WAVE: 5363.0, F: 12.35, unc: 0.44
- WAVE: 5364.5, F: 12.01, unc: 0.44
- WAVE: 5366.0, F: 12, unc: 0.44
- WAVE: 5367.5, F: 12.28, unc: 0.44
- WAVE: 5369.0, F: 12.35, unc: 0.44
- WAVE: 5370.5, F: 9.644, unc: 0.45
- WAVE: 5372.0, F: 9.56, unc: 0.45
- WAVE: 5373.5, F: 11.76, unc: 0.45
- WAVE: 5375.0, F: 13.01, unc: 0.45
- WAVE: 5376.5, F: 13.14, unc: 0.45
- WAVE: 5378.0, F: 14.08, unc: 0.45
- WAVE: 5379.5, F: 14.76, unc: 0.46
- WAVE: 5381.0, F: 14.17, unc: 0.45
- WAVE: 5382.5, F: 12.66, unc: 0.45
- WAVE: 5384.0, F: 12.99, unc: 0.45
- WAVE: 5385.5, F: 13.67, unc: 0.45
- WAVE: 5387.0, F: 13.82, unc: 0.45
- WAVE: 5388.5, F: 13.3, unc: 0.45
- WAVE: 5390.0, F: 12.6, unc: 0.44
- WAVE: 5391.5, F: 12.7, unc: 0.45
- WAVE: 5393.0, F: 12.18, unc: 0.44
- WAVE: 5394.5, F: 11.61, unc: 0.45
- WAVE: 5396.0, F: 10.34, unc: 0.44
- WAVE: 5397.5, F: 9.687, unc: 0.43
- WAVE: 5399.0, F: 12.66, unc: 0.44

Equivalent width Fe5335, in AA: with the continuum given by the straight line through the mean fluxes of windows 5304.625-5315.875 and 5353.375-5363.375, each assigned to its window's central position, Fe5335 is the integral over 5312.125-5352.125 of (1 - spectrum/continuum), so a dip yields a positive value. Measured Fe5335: 4.0 AA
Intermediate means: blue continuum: 12.3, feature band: 11.4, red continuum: 13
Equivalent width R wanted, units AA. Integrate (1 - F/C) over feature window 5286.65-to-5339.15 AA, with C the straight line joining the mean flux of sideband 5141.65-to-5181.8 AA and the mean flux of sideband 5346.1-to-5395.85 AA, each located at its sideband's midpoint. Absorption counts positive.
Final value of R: -2.2 AA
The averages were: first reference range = 6.97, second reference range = 12.5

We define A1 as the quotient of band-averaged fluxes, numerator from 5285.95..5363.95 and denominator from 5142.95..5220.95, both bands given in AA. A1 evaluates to 1.59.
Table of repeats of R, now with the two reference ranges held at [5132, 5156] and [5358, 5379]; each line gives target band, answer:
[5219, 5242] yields -3.6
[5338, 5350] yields 0.6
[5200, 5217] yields 3.1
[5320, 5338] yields 1.1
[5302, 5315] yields -1.5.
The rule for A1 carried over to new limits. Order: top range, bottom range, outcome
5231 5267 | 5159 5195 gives 1.59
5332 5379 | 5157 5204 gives 1.69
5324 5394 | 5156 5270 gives 1.39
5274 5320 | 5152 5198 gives 1.69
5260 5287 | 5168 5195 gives 1.62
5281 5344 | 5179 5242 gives 1.31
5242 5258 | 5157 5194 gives 1.58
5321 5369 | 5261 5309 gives 1.09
